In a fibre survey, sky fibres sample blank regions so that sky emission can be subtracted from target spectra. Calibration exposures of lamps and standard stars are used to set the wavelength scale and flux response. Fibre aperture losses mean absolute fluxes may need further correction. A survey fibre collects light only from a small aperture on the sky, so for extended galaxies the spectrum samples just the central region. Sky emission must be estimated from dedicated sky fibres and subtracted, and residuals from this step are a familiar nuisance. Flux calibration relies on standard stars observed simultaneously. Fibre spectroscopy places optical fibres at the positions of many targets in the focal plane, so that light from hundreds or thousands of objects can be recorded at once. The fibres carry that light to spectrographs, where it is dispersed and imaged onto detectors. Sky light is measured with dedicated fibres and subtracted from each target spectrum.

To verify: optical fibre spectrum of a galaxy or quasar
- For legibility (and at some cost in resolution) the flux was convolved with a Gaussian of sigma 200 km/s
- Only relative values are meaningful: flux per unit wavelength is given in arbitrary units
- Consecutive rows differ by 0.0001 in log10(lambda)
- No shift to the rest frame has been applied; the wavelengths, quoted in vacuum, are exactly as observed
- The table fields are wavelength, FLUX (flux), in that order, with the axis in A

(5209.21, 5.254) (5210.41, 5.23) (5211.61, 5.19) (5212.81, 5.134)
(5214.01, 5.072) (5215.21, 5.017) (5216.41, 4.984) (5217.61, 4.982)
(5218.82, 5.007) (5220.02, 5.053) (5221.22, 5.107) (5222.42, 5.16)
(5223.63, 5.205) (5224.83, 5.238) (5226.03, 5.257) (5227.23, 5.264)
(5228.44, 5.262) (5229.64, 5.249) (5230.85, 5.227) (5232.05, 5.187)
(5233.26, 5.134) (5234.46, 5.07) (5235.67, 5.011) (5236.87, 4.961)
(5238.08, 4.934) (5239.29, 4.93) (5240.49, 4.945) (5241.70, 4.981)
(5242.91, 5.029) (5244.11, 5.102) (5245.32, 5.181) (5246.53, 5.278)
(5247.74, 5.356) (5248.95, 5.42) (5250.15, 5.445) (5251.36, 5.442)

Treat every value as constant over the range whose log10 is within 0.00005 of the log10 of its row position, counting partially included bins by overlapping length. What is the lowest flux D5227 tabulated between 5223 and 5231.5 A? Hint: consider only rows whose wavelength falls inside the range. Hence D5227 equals 5.205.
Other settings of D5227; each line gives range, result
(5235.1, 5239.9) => 4.93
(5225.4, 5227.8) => 5.257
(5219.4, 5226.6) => 5.053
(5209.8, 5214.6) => 5.072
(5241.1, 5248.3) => 4.981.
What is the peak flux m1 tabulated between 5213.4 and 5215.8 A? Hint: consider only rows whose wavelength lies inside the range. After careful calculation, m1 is 5.072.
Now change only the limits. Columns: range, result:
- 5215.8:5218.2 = 4.984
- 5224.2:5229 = 5.264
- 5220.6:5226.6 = 5.257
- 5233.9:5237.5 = 5.07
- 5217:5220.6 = 5.053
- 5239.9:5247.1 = 5.278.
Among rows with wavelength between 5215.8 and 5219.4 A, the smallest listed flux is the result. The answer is 4.982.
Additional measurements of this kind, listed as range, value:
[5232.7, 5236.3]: 5.011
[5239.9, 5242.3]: 4.945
